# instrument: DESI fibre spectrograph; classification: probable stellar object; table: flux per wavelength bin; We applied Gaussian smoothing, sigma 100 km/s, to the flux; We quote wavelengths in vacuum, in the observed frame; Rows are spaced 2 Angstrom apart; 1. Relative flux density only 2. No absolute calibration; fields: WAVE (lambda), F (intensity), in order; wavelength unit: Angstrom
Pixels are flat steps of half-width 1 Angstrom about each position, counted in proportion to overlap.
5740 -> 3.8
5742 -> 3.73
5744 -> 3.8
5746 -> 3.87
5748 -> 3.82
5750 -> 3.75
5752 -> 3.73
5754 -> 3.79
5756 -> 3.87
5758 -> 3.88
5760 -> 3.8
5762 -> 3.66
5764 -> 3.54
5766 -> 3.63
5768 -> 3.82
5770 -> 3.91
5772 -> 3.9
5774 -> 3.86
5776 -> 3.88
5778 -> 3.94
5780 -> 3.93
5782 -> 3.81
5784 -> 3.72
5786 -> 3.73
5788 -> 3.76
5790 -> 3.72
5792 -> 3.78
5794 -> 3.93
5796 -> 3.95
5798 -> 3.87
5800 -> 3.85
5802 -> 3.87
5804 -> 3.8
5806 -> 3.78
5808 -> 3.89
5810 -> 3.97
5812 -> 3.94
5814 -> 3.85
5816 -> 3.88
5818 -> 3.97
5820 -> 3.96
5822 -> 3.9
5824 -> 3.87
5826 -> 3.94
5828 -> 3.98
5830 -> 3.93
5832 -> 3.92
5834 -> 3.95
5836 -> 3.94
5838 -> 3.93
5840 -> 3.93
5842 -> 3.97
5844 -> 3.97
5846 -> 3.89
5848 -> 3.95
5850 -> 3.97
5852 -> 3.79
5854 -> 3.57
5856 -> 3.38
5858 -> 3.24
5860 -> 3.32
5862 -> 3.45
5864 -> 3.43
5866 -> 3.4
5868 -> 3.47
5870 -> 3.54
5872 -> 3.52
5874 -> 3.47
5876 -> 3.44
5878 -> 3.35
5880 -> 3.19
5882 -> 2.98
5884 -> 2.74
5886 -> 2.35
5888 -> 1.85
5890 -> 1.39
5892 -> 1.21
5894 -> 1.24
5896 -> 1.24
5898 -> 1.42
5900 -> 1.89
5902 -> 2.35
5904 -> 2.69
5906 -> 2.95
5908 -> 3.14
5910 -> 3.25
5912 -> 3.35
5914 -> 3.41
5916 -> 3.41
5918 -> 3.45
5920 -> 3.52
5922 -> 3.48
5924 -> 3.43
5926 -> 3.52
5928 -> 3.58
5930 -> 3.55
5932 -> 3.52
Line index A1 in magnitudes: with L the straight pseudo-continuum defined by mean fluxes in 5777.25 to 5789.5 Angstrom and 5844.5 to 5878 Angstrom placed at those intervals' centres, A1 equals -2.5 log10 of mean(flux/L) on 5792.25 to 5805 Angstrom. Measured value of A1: -0.03 mag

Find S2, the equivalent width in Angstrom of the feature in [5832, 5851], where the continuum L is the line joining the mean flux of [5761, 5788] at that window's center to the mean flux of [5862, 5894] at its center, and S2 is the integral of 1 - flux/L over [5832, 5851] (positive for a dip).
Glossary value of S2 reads -4.52 Angstrom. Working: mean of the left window 3.79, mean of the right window 2.85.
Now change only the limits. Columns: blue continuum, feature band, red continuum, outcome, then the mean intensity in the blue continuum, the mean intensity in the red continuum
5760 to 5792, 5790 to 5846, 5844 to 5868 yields -3.3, 3.79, 3.59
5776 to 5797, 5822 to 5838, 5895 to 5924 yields -2.1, 3.83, 2.85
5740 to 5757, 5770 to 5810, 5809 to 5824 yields 0.3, 3.8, 3.92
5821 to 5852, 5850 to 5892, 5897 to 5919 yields 3.8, 3.93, 2.85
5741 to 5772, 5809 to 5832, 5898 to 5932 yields -2.6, 3.78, 3.14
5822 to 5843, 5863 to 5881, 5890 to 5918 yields -1.9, 3.93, 2.43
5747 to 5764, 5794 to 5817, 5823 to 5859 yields -0.4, 3.77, 3.84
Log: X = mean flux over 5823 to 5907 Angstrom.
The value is 3.17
